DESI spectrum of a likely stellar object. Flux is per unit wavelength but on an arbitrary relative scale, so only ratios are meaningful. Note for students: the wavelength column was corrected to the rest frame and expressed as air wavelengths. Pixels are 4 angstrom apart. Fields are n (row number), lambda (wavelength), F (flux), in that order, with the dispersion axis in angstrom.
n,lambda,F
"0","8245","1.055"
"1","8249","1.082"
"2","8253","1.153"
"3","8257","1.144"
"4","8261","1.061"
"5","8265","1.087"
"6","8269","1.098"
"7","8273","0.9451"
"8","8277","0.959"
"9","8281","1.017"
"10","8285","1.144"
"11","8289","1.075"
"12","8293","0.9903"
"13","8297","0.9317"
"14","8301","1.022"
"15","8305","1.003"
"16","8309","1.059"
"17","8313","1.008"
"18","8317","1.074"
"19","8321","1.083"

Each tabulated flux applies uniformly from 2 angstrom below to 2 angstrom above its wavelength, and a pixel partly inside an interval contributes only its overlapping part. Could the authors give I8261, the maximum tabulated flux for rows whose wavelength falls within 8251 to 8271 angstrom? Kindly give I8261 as 1.153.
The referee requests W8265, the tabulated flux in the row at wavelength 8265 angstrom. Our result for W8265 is 1.087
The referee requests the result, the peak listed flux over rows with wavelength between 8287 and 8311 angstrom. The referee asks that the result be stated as 1.075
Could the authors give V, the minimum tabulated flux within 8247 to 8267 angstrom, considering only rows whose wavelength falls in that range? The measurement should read 1.061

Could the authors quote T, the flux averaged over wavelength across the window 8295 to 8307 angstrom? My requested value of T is 0.986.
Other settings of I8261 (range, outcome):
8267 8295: 1.144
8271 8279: 0.959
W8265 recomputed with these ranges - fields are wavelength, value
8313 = 1.008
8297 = 0.9317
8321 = 1.083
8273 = 0.9451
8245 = 1.055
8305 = 1.003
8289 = 1.075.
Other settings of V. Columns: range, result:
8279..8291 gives 1.017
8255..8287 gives 0.9451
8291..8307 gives 0.9317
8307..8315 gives 1.008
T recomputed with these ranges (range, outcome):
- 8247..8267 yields 1.11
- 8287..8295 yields 1.03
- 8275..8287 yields 1.04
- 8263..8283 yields 1.02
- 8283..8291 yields 1.11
